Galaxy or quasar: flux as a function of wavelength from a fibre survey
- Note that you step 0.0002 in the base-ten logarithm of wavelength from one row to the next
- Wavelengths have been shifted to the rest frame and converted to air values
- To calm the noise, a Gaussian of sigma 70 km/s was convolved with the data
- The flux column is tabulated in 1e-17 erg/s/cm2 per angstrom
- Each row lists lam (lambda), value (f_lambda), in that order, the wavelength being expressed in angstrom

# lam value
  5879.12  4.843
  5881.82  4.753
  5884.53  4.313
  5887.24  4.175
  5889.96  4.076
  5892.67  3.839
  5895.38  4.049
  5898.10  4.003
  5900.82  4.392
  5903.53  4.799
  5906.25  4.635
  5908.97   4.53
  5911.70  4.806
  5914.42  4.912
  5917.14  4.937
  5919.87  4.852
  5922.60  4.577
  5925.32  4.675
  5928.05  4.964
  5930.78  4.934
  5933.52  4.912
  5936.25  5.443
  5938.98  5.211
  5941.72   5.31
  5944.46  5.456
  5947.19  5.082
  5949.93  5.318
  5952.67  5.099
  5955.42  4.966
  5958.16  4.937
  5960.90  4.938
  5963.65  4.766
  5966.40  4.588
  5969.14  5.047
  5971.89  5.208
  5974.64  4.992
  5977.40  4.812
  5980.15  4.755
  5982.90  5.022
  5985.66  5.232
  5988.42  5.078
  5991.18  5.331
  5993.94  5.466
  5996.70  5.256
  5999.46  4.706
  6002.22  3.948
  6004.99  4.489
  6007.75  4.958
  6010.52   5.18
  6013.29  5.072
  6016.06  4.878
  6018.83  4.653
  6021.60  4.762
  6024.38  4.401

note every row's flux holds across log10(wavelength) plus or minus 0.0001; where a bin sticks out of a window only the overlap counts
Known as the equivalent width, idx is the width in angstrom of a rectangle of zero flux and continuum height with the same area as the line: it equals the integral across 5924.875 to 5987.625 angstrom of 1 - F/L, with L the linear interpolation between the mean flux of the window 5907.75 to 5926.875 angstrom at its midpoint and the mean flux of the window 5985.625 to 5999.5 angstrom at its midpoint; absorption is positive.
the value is -0.5 angstrom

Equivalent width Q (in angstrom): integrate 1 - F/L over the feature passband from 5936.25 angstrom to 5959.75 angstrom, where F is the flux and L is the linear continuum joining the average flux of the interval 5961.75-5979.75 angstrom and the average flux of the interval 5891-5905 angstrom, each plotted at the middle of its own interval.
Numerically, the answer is -2.5 angstrom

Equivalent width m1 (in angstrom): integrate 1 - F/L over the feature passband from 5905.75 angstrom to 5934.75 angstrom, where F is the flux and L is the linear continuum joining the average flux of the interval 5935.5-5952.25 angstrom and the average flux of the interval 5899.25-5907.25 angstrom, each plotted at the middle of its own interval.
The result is 0.5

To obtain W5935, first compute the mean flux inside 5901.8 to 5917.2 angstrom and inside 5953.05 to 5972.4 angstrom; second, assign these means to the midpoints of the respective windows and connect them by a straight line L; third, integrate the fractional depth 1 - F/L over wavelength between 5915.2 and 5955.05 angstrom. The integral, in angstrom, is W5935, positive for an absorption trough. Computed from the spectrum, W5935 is -1.81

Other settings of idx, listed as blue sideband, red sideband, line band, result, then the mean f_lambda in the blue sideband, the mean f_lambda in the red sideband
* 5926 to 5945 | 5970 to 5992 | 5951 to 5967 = 0.6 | 5.14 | 5.04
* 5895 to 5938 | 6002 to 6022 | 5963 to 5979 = -0.5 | 4.73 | 4.79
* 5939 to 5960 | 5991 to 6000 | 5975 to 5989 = 0.6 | 5.16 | 5.22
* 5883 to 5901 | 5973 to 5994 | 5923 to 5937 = -1.3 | 4.11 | 5.06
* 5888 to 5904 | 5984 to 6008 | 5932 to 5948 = -2.6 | 4.16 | 4.94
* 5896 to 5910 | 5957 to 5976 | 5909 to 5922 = -0.8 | 4.45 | 4.93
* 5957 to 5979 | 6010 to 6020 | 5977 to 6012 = -0.2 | 4.91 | 4.93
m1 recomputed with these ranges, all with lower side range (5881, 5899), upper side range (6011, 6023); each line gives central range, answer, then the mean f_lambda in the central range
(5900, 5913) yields -1.2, 4.64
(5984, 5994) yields -1.1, 5.24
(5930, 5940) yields -1.6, 5.13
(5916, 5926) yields -1.0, 4.76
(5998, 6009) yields 0.6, 4.53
